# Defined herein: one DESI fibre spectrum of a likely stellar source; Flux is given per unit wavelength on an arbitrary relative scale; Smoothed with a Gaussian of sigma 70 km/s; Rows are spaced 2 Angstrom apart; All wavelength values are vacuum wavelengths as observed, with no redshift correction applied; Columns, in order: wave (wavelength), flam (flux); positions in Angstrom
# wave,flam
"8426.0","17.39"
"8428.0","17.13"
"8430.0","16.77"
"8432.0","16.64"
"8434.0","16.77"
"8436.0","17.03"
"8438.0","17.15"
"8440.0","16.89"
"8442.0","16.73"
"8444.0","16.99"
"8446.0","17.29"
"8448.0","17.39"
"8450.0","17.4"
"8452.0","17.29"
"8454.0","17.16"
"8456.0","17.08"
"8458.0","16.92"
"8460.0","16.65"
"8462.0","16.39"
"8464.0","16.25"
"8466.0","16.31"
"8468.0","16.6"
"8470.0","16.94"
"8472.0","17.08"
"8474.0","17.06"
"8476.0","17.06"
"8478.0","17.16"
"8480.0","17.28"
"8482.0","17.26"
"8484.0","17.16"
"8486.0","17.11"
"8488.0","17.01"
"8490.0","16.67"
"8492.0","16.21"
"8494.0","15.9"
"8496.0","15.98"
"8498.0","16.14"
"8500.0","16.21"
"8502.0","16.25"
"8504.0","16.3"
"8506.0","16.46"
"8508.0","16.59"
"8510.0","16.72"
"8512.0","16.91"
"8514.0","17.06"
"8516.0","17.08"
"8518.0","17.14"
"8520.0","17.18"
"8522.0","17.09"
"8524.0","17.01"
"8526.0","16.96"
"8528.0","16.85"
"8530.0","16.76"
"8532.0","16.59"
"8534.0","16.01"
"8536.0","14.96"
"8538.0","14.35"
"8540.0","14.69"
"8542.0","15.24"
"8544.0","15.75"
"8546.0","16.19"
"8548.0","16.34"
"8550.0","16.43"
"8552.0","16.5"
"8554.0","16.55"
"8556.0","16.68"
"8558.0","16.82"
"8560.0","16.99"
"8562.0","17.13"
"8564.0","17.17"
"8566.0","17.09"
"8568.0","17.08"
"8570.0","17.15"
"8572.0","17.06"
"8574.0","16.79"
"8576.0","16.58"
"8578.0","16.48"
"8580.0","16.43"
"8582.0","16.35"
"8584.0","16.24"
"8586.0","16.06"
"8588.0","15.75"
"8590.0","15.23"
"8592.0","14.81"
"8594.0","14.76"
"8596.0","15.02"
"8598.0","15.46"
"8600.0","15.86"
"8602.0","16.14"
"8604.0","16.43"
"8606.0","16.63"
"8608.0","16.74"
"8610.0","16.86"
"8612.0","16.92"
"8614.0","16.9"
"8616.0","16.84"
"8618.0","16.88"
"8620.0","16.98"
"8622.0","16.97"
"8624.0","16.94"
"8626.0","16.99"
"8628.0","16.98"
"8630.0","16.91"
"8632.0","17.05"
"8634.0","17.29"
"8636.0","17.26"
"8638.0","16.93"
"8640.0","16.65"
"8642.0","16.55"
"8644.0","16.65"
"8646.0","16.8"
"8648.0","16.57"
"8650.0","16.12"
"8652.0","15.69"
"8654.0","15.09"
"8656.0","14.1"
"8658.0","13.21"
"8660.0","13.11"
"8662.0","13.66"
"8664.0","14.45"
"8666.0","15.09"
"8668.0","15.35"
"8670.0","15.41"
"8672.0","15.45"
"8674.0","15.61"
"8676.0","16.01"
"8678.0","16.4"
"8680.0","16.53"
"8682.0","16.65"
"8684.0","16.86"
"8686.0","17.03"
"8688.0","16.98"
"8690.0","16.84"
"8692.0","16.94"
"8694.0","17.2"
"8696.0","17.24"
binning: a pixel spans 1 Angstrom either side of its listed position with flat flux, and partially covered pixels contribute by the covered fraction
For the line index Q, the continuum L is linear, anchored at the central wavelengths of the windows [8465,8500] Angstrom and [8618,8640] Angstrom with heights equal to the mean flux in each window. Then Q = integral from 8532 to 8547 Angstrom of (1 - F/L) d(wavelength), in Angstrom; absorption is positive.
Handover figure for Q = 1.3 Angstrom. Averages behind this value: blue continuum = 16.7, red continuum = 17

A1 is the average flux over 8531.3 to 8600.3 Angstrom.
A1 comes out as 16.1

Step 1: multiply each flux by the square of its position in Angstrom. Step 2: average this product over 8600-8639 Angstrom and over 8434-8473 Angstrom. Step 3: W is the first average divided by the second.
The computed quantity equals 1.04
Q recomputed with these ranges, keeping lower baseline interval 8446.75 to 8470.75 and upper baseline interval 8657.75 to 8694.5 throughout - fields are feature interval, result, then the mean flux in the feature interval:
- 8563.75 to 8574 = -0.5 Angstrom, 17.1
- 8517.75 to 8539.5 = 0.2 Angstrom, 16.4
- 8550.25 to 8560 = -0.2 Angstrom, 16.7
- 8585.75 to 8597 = 0.7 Angstrom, 15.2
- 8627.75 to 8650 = -1.2 Angstrom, 16.8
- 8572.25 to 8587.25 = -0.2 Angstrom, 16.4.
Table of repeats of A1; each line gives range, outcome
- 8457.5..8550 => 16.5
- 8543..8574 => 16.7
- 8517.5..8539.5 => 16.4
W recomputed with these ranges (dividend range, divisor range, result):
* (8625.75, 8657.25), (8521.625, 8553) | 1.05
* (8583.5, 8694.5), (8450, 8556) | 1.00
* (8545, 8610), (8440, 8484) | 0.99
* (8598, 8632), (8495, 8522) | 1.03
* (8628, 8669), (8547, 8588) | 0.96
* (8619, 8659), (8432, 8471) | 1.01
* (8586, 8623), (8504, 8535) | 0.98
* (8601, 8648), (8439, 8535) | 1.03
